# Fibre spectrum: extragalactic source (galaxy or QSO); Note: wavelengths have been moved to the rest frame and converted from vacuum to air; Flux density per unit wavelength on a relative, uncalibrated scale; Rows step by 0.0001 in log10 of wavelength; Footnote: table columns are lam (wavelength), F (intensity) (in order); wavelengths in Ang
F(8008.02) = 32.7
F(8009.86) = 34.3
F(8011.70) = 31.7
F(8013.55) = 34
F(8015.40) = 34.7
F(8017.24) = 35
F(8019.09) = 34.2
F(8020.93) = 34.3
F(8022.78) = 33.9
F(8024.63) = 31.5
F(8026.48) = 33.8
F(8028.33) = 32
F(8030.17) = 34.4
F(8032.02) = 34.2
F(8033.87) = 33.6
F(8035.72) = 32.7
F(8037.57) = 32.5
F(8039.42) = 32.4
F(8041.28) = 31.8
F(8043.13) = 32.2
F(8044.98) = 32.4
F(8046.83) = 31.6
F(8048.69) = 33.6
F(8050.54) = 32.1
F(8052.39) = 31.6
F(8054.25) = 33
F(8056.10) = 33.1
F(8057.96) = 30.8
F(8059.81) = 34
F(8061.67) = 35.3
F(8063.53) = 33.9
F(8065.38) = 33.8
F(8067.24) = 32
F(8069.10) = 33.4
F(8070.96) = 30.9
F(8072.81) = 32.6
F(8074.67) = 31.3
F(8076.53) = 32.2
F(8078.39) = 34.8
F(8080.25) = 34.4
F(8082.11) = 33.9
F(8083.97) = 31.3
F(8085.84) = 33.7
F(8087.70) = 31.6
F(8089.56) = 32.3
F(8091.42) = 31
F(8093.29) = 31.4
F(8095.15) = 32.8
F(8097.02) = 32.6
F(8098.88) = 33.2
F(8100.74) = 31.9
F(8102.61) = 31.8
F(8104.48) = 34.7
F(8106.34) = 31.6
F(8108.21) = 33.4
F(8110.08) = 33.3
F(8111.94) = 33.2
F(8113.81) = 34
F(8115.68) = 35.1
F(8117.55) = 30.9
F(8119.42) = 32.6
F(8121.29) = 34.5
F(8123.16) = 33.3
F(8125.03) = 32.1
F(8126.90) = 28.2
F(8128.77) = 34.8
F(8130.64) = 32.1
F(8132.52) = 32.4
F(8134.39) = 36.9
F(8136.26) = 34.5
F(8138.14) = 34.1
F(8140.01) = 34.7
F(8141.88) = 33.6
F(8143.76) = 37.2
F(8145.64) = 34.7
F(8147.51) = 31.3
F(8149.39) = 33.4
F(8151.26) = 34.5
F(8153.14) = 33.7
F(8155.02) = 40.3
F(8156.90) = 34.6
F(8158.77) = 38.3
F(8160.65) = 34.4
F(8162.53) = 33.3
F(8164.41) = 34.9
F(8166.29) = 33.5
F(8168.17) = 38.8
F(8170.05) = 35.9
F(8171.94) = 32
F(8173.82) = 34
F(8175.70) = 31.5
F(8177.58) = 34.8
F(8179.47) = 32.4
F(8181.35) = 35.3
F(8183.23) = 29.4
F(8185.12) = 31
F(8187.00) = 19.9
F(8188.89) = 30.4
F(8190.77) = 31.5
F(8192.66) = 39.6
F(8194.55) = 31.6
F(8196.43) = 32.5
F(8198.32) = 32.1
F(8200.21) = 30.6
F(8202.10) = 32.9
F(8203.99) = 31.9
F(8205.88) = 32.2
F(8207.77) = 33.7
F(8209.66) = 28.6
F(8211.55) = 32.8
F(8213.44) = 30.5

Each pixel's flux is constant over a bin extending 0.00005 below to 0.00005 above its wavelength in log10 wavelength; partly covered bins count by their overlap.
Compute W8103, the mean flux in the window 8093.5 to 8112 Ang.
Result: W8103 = 32.8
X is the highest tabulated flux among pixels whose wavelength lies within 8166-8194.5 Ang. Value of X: 39.6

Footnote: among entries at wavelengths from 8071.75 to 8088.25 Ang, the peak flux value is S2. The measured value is 34.8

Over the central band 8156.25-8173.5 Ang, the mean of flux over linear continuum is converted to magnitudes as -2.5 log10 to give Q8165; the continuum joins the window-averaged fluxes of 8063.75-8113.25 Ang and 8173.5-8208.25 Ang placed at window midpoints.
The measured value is -0.10 mag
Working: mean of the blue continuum 32.7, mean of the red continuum 31.9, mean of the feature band 35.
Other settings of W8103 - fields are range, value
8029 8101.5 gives 32.7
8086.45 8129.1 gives 32.6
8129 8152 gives 34.1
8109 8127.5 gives 32.8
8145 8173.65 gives 34.9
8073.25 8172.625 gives 33.6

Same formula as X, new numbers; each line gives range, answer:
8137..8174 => 40.3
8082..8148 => 37.2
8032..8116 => 35.3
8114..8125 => 35.1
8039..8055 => 33.6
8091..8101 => 33.2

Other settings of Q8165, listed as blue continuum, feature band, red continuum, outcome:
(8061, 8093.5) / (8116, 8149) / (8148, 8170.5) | 0.035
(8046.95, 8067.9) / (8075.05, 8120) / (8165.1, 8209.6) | 0.000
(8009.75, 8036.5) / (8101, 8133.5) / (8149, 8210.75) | 0.017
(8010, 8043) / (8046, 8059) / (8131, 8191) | 0.037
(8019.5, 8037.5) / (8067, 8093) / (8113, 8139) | 0.026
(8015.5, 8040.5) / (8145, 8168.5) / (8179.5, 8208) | -0.096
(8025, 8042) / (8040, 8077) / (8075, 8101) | 0.008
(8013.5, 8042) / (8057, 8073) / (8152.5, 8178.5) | 0.028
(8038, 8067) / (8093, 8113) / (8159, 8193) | 0.001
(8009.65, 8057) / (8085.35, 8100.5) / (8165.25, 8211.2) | 0.017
